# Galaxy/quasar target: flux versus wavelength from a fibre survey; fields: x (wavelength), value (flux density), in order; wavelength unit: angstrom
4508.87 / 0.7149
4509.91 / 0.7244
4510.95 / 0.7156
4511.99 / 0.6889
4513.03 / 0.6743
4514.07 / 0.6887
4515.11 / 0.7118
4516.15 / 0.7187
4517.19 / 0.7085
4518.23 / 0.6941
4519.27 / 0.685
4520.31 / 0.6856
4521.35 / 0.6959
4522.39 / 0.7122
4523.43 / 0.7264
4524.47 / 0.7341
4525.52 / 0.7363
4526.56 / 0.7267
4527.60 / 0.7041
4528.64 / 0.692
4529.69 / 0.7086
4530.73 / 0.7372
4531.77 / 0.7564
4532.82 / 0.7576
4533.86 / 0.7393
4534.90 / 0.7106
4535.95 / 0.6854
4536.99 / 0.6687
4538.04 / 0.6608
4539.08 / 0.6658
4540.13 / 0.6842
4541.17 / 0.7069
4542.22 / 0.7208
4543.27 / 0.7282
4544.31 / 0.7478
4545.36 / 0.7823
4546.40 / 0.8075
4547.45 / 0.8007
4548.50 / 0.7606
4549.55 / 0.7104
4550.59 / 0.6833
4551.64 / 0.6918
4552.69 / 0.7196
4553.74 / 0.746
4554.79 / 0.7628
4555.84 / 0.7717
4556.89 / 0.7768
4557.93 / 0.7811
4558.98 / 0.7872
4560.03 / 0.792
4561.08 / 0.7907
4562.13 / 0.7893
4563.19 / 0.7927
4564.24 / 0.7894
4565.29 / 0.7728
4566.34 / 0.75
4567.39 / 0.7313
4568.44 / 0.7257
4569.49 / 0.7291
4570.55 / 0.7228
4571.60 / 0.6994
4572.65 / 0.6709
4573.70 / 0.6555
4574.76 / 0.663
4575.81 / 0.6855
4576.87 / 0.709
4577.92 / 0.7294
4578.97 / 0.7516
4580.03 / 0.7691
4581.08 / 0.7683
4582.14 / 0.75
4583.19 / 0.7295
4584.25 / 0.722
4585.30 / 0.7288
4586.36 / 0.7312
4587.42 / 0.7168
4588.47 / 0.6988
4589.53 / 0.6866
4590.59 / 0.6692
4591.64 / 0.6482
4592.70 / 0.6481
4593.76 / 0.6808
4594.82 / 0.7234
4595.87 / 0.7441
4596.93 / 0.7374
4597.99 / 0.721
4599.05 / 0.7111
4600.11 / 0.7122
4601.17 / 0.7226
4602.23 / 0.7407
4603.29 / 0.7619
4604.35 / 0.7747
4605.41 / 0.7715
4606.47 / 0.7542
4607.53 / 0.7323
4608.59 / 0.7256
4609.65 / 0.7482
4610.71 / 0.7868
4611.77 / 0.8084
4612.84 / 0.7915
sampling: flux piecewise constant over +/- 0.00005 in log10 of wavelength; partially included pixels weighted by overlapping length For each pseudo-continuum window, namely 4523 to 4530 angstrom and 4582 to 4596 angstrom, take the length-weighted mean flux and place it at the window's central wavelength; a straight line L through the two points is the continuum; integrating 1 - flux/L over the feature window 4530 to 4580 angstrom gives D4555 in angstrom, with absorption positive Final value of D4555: -1.6 angstrom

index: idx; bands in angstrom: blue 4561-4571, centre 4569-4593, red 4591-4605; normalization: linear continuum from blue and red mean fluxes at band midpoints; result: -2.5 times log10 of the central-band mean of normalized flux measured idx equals 0.05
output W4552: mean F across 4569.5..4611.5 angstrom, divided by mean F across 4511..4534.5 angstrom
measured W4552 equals 1.01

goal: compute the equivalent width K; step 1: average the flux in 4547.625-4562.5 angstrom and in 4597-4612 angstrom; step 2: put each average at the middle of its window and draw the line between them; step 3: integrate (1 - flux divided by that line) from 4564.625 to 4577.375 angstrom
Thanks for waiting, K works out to 0.7 angstrom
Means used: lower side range 0.755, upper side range 0.747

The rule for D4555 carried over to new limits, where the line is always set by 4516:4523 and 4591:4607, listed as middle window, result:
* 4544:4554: -0.51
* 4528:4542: -0.03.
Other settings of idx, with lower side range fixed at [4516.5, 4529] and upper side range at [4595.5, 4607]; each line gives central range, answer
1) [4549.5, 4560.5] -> -0.04 mag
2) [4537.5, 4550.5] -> -0.02 mag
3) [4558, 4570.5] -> -0.06 mag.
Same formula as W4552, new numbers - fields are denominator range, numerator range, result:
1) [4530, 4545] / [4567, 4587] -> 1.01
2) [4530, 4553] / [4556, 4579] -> 1.02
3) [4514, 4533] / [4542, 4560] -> 1.05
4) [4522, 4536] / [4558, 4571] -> 1.06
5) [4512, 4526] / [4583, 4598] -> 1.00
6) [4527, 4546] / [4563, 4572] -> 1.04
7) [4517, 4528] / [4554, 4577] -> 1.05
